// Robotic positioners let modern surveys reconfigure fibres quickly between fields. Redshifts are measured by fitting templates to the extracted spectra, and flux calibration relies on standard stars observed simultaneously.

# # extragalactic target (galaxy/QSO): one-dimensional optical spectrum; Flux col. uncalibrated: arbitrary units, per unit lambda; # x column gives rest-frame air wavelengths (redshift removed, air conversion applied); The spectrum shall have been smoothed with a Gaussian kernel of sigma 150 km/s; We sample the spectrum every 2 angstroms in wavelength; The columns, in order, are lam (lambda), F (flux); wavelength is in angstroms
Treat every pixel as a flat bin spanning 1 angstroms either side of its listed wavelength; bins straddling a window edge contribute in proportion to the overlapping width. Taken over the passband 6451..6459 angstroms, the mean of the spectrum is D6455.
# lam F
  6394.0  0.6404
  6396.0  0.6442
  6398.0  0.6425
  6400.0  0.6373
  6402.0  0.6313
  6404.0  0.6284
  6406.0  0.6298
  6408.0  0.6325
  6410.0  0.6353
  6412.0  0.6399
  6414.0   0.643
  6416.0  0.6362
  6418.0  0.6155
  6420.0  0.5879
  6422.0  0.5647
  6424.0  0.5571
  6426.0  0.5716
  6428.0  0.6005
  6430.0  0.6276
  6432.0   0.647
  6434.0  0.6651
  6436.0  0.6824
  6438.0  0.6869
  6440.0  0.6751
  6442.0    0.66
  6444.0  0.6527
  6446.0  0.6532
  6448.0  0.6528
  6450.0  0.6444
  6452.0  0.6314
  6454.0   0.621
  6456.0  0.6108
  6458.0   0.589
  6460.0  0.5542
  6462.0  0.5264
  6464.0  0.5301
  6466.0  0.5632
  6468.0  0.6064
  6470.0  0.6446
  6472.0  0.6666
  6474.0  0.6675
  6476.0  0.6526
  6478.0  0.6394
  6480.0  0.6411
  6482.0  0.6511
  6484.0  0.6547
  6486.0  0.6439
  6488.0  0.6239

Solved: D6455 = 0.613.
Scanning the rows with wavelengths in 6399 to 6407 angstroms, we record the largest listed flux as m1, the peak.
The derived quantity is 0.6373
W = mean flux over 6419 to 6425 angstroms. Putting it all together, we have 0.57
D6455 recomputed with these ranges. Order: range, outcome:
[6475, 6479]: 0.646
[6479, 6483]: 0.646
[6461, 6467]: 0.54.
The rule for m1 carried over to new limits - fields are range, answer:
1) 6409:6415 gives 0.643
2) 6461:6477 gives 0.6675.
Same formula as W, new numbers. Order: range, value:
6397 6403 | 0.637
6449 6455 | 0.632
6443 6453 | 0.647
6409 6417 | 0.639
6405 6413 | 0.634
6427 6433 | 0.625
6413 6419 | 0.632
